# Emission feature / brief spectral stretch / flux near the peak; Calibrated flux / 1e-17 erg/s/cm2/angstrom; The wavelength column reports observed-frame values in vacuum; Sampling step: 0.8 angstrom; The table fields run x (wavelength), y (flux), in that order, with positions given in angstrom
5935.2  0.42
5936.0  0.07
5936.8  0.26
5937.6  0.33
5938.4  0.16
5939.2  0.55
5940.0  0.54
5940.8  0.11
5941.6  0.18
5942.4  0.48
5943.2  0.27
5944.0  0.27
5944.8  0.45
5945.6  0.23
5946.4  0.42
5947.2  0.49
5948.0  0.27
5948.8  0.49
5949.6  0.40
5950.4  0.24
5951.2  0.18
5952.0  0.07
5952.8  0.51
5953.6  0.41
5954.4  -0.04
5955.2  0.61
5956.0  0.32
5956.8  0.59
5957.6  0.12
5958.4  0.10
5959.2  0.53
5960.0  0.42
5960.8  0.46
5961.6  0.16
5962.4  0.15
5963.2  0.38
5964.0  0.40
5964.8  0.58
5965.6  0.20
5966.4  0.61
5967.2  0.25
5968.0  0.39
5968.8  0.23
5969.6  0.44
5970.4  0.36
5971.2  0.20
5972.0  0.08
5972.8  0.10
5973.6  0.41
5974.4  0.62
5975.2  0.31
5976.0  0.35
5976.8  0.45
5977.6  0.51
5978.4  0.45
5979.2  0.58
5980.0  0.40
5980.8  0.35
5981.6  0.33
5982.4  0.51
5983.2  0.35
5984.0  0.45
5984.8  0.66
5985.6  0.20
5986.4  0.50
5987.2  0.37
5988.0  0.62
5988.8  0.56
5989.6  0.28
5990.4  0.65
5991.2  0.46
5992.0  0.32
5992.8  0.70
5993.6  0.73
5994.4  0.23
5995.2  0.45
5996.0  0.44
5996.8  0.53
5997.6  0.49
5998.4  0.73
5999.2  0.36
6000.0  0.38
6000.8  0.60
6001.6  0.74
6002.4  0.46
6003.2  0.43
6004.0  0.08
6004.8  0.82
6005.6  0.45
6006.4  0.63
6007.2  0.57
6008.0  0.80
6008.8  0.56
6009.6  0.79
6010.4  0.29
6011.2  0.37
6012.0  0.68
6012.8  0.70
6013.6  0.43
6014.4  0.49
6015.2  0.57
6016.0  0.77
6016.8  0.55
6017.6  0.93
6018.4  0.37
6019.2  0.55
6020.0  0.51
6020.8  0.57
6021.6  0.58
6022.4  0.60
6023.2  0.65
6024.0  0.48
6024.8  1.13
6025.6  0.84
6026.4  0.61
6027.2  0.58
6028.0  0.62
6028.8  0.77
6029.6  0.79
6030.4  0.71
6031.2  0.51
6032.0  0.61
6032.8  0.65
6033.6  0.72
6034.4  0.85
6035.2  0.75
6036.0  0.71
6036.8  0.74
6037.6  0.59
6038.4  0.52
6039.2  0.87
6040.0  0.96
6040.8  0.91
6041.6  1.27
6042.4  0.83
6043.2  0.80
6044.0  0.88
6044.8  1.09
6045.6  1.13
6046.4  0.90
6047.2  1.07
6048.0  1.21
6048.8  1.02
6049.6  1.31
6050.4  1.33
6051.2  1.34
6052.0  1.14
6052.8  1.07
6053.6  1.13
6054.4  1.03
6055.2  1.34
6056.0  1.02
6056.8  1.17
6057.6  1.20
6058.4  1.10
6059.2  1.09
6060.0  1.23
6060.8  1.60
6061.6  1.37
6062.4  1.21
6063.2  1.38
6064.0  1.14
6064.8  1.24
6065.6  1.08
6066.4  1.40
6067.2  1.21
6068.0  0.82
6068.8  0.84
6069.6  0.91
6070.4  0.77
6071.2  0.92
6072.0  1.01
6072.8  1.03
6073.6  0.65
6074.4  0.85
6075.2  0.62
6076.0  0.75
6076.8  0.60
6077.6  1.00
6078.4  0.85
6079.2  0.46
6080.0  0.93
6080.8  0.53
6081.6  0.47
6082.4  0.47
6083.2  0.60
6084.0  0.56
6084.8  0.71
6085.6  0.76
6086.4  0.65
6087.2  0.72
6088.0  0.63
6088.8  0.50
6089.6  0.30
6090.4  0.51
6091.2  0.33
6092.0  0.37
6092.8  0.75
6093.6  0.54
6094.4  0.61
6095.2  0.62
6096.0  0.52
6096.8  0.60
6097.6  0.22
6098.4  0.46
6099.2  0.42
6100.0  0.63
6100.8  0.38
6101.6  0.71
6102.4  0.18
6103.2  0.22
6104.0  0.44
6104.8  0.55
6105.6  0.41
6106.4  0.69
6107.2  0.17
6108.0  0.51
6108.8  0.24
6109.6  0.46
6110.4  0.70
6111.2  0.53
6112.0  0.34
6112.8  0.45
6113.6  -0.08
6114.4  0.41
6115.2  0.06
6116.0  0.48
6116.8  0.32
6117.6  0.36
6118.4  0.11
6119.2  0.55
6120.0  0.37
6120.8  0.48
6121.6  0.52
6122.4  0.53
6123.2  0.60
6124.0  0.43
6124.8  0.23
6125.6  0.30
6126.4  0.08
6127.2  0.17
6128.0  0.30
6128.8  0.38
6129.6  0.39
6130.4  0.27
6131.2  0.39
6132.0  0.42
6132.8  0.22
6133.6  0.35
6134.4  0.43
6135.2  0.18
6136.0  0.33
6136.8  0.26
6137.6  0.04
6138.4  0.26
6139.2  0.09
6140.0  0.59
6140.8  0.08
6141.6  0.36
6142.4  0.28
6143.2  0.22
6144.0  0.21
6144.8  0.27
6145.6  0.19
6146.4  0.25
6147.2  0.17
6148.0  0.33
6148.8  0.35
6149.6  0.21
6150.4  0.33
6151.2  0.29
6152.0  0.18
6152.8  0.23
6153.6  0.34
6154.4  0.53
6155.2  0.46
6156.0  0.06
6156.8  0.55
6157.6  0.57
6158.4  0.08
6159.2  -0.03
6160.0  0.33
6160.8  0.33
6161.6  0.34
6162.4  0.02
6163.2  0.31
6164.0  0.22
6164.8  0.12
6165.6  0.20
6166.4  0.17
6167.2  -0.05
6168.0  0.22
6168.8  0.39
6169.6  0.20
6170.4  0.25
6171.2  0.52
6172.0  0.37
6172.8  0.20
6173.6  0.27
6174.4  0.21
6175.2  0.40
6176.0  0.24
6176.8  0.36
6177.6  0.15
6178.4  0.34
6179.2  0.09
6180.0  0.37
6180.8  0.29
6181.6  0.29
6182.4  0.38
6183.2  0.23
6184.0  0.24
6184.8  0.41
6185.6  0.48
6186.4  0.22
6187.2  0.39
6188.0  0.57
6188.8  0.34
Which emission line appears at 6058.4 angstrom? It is C III] 1909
